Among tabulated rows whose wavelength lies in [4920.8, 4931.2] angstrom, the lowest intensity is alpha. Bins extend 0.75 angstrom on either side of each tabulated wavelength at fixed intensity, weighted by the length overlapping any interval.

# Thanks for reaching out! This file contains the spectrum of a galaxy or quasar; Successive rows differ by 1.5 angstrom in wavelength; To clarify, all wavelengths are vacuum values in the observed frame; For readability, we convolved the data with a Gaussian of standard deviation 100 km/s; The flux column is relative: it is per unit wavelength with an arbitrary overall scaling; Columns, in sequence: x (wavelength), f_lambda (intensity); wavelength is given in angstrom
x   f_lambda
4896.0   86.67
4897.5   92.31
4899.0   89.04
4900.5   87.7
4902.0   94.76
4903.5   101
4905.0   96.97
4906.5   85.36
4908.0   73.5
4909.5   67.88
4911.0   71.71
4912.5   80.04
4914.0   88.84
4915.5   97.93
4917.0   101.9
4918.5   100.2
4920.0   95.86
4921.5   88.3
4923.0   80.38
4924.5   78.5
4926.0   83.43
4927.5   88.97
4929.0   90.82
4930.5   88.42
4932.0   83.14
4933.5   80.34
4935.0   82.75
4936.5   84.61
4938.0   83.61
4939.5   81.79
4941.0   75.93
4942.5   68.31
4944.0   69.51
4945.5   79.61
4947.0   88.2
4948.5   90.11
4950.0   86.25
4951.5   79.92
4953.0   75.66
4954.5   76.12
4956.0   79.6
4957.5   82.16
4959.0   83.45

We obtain 78.5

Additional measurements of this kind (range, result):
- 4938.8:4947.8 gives 68.31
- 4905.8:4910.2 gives 67.88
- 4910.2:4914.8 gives 71.71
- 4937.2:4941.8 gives 75.93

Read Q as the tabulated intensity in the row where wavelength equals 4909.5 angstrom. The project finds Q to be 67.88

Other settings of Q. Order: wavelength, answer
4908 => 73.5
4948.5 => 90.11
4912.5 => 80.04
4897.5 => 92.31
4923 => 80.38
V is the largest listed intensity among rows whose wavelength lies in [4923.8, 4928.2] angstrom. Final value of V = 88.97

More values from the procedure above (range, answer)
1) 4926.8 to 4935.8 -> 90.82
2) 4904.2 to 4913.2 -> 96.97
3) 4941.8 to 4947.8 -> 88.2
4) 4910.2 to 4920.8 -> 101.9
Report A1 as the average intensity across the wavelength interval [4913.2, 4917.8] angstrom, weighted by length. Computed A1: 96.1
